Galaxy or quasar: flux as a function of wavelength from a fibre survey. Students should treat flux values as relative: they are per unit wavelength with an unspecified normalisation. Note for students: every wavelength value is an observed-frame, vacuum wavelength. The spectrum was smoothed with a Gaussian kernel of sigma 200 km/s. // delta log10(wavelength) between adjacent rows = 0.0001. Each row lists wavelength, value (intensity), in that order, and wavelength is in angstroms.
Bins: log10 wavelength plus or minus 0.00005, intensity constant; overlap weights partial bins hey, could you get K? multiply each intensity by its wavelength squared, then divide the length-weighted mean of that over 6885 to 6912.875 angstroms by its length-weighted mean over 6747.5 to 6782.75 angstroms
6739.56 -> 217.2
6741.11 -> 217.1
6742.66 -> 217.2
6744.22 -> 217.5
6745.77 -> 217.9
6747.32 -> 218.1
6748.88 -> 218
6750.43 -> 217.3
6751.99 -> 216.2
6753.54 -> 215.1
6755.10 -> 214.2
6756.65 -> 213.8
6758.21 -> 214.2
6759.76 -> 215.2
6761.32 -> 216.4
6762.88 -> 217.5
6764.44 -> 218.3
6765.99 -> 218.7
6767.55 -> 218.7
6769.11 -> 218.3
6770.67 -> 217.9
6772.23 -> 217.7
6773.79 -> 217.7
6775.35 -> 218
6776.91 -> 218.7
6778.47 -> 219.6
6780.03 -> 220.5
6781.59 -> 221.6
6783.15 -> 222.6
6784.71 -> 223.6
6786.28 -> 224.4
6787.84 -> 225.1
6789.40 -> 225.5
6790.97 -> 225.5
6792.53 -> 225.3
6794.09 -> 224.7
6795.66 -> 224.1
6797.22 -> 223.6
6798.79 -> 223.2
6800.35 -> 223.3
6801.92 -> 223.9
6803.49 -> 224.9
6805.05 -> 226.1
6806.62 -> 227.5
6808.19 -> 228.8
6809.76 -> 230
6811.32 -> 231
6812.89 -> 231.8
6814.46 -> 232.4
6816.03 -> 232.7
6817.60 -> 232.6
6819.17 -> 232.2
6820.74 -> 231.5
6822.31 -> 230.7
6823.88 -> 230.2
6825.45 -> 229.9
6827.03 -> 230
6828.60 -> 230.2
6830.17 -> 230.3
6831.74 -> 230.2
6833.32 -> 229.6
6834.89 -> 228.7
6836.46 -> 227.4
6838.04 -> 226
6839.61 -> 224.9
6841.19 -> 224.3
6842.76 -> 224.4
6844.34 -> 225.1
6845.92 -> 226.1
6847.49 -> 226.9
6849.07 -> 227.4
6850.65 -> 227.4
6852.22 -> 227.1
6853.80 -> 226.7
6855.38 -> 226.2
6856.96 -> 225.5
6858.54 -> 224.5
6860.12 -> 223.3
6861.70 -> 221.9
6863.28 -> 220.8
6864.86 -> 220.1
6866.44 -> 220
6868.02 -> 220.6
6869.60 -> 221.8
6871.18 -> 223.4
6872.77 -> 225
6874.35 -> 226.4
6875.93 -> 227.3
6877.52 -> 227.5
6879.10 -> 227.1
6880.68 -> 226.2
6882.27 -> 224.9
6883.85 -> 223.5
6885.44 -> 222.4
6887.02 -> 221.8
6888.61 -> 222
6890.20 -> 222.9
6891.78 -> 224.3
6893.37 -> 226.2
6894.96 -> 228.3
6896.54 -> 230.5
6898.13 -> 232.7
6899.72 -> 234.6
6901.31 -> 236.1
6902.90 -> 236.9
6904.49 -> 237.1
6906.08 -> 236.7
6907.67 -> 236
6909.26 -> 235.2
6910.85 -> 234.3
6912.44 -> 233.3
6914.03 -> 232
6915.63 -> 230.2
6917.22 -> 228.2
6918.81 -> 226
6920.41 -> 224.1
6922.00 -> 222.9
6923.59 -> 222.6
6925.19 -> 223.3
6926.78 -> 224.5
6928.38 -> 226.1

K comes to 1.10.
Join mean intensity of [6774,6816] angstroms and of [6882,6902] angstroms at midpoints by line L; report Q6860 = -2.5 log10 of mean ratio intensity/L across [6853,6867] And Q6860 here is 0.01 mag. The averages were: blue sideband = 225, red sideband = 227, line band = 223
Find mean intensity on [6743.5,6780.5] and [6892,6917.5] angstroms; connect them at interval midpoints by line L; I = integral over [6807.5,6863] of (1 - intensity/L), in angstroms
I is -0.7 angstroms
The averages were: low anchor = 217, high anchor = 233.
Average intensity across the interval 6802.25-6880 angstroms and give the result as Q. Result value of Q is 227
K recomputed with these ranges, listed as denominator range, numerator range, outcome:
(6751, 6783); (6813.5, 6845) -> 1.07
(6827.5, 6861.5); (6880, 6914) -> 1.03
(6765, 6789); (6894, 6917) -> 1.10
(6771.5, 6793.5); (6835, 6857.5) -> 1.04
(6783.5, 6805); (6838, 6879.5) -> 1.02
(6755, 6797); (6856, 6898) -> 1.05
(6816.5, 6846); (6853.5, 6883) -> 0.99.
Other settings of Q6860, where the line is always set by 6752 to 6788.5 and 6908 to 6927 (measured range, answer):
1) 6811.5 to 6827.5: -0.045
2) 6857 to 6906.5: -0.001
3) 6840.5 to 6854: -0.012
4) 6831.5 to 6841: -0.021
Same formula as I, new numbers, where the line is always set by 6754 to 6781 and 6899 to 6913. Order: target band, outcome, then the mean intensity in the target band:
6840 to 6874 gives 0.73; 224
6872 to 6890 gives 0.58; 225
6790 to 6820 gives -0.70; 228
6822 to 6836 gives -0.27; 230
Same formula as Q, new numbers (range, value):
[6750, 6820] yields 222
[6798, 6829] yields 229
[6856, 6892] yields 224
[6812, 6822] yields 232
